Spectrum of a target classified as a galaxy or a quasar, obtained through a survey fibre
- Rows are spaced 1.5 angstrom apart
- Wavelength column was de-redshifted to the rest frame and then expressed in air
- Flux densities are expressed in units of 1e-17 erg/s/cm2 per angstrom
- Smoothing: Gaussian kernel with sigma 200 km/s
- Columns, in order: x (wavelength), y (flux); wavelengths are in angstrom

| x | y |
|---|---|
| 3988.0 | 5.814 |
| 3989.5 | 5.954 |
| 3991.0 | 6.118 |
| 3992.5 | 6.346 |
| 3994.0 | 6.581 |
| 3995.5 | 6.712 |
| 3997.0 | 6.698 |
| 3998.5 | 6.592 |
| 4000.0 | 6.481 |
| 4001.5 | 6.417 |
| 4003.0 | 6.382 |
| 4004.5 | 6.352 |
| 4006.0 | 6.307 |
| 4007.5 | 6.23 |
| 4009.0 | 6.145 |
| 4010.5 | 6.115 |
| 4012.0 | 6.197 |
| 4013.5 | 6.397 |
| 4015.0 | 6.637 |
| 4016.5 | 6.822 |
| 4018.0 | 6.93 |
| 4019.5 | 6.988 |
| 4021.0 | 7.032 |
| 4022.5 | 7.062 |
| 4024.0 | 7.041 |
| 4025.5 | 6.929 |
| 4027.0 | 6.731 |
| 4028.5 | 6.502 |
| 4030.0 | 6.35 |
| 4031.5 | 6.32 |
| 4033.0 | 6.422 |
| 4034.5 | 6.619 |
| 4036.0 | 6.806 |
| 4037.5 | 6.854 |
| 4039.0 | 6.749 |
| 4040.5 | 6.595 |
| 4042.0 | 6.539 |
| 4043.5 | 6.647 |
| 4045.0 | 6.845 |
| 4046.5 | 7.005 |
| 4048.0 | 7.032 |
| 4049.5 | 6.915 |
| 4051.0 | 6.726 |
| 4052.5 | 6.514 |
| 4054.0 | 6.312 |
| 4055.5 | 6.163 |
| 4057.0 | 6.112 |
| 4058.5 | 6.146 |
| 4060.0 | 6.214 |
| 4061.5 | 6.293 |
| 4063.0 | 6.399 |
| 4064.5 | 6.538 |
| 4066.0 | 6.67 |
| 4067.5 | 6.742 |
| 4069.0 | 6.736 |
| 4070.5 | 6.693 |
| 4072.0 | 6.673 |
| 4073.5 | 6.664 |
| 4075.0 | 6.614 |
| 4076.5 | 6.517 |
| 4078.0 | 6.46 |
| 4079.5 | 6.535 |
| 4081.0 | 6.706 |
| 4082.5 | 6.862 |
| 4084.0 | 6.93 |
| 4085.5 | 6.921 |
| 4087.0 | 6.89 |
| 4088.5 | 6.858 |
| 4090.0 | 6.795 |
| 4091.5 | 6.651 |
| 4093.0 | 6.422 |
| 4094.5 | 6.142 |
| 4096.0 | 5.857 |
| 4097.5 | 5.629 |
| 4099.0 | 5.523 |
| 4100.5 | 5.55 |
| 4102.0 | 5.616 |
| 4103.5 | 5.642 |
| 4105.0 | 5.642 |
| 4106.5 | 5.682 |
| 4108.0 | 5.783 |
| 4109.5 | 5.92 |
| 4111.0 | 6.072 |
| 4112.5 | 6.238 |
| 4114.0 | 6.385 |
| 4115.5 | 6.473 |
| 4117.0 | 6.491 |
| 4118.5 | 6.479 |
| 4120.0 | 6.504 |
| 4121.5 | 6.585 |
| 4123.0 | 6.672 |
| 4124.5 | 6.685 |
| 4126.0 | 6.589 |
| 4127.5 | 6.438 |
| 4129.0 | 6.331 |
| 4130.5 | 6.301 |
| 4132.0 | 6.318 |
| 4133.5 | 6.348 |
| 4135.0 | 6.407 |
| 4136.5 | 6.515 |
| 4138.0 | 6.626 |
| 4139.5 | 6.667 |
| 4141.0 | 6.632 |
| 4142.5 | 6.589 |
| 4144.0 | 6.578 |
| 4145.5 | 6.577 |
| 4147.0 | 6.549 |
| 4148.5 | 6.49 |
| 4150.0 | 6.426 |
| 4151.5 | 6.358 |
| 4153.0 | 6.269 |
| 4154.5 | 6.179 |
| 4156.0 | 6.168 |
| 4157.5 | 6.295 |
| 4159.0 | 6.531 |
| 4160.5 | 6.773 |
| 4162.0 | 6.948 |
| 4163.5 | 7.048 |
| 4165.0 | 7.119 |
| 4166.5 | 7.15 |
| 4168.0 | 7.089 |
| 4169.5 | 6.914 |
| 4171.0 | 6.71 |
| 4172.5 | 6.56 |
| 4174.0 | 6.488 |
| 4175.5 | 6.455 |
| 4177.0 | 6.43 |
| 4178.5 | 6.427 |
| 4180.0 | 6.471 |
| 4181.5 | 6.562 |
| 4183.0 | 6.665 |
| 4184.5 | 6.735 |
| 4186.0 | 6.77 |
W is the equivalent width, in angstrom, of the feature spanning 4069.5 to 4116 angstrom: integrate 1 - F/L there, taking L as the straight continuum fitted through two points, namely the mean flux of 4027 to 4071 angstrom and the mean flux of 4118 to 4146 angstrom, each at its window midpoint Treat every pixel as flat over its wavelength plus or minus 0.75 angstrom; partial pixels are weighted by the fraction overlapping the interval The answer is 1.7 angstrom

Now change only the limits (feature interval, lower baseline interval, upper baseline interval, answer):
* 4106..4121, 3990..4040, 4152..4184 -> 0.9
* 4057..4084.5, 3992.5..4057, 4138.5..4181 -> 0.2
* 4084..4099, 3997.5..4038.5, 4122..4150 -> 0.2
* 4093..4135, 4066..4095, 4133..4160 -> 2.6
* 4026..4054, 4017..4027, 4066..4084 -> 0.8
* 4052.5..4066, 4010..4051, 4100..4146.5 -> 0.6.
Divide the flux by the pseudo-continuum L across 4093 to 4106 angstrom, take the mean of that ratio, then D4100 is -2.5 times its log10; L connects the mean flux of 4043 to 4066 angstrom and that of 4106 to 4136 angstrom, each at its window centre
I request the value 0.12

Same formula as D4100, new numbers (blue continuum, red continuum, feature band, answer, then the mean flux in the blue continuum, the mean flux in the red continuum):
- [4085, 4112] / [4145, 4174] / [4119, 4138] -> -0.02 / 6.08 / 6.64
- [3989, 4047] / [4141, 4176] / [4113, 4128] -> 0.01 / 6.58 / 6.62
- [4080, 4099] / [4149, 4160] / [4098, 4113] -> 0.13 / 6.51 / 6.33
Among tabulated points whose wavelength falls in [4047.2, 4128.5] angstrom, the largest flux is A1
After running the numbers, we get 7.032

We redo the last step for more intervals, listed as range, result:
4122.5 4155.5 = 6.685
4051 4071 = 6.742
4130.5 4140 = 6.667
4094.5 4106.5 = 6.142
